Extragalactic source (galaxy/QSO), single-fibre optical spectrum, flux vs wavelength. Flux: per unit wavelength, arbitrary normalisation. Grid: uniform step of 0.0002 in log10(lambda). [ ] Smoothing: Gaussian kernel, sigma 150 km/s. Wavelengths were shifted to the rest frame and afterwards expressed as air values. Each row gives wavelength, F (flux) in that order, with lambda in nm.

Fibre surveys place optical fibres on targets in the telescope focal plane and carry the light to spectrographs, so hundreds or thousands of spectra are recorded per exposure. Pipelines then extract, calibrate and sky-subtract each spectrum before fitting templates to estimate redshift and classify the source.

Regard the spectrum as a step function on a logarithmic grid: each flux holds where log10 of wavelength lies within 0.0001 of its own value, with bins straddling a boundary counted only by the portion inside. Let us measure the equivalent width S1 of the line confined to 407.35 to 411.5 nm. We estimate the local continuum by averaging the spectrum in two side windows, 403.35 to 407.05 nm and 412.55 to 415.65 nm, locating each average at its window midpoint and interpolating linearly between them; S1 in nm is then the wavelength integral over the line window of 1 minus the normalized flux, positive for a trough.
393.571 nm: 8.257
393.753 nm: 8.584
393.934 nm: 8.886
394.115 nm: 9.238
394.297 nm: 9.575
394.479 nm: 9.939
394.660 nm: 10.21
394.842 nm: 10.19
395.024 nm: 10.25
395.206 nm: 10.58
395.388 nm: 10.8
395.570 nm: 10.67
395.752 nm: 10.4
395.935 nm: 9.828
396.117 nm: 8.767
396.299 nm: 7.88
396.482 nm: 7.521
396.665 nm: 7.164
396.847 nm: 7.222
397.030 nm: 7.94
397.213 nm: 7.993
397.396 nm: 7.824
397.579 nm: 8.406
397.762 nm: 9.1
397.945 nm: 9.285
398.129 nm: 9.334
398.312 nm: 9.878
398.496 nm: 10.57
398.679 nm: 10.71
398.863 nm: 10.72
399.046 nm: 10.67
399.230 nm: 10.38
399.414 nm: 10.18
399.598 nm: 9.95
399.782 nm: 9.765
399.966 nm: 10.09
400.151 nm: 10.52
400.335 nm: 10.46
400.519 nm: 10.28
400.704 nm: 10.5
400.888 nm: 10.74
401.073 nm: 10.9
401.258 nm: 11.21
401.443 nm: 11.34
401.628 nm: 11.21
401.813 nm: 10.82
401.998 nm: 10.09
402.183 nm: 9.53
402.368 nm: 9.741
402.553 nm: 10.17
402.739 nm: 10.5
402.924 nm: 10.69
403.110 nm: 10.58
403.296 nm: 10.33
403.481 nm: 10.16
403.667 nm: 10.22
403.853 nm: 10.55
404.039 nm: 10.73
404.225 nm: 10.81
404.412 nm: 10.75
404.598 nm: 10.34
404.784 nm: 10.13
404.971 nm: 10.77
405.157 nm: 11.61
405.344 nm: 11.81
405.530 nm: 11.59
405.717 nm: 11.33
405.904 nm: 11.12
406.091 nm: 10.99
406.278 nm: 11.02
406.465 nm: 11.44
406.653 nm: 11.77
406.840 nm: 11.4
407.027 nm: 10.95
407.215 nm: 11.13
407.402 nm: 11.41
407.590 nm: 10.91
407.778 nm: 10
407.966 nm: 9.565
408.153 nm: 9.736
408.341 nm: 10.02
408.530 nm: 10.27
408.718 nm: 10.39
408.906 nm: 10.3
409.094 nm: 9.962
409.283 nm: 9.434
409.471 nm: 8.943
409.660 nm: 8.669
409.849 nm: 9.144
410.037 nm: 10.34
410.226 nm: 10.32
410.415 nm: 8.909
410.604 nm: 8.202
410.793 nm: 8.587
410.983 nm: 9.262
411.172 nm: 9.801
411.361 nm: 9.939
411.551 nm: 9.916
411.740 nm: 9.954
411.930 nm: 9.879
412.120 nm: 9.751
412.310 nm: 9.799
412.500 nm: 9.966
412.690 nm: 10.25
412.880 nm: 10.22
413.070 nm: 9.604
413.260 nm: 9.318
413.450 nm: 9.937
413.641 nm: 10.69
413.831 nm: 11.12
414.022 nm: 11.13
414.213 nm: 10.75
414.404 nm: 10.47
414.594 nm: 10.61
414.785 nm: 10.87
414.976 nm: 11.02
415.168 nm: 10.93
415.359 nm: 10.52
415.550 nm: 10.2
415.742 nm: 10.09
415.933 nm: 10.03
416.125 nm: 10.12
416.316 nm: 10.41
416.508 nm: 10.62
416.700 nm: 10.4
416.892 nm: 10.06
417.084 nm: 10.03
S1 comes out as 0.39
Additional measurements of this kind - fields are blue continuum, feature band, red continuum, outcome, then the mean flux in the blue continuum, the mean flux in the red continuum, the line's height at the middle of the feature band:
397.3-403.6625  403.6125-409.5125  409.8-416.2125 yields -0.32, 10.2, 10.1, 10.1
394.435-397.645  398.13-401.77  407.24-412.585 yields -0.48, 9.08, 9.78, 9.28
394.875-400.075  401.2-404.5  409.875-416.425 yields -0.29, 9.44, 10.1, 9.66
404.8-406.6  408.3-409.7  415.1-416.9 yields 0.15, 11.3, 10.3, 11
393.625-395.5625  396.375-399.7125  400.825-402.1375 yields 0.39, 9.83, 10.9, 10.3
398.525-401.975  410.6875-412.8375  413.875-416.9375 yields 0.16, 10.6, 10.5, 10.5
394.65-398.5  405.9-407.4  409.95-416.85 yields -0.24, 9.12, 10.1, 9.71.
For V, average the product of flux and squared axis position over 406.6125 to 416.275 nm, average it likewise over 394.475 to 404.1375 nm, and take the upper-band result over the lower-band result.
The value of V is 1.08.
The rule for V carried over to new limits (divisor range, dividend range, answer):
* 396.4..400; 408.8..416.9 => 1.17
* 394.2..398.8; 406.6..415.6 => 1.17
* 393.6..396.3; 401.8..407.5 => 1.16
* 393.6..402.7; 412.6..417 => 1.16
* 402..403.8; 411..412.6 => 1.01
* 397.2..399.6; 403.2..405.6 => 1.14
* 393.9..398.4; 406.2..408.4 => 1.25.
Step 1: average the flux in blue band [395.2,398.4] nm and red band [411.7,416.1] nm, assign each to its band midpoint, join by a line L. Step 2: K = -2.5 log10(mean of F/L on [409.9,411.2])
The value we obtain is 0.080 mag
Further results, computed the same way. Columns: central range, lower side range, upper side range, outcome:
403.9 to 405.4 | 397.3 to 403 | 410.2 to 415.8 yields -0.07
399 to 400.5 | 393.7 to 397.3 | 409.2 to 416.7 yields -0.09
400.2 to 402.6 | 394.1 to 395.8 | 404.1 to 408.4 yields 0.01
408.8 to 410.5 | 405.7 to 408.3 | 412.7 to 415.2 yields 0.12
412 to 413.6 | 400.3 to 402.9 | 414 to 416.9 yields 0.07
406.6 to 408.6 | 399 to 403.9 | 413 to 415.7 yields -0.02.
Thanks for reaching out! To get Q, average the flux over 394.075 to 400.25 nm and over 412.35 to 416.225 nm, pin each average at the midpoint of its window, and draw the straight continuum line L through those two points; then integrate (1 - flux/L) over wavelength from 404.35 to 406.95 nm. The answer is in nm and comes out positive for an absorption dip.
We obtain -0.314 nm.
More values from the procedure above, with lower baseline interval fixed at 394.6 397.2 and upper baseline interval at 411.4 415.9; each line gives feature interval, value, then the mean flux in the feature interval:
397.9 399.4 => -0.14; 10.2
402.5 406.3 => -0.41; 10.8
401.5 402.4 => -0.07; 10.4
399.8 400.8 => -0.09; 10.3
